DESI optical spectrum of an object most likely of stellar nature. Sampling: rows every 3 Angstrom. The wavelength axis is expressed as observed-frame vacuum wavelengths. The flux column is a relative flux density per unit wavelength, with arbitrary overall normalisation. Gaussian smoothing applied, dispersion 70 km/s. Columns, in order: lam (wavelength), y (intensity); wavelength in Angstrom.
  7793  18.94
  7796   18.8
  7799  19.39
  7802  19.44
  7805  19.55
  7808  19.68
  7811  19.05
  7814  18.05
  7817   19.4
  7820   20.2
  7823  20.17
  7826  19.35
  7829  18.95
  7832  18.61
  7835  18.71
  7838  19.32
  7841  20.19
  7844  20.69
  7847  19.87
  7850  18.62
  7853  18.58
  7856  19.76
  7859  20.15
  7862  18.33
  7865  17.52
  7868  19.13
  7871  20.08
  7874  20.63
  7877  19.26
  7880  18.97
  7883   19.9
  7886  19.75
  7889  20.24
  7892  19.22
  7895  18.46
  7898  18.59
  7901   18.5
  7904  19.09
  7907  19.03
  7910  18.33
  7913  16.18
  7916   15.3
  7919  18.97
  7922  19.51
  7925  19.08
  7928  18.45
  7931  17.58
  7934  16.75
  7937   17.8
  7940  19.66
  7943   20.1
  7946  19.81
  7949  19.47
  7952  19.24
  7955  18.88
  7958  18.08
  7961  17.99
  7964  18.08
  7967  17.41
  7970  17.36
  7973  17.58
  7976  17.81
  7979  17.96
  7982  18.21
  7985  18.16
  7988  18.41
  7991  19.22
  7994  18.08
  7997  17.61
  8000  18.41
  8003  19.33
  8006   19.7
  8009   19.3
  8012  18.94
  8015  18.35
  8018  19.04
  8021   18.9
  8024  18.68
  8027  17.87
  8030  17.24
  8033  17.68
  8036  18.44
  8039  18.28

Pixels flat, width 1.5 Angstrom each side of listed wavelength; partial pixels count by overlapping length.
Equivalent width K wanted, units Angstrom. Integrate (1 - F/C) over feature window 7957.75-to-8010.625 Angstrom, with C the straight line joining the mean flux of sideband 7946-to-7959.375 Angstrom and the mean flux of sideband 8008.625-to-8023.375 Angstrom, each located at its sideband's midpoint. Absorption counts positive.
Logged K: 1.89 Angstrom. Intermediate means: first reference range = 19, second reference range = 18.9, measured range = 18.3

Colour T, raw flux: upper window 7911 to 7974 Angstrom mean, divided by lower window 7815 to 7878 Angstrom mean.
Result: 0.9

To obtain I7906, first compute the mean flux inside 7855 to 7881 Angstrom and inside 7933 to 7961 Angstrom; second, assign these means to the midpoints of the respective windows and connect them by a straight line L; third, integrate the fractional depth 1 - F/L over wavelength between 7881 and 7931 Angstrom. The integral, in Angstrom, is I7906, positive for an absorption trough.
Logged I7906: 1.2 Angstrom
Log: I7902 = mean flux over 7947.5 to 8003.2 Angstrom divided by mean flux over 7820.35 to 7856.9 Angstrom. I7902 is 0.9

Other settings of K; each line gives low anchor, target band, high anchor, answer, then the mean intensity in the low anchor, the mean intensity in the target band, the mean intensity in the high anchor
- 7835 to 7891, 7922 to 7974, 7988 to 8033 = 1.35 Angstrom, 19.5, 18.5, 18.6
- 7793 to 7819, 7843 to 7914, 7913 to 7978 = -1.59 Angstrom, 19.2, 19.1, 18.3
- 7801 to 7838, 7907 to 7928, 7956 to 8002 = 0.57 Angstrom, 19.3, 18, 18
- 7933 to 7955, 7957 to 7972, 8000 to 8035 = 0.91 Angstrom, 19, 17.8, 18.6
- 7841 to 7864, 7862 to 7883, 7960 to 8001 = -0.03 Angstrom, 19.4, 19.2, 18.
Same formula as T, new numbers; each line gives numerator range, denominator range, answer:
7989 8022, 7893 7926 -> 1.03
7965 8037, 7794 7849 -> 0.94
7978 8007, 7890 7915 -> 1.01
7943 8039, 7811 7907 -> 0.96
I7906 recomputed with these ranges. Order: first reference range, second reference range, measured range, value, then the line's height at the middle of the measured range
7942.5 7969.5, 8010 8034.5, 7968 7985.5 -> 0.72 Angstrom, 18.6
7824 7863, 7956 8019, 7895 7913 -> 0.42 Angstrom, 18.9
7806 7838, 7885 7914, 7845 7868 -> 0.00 Angstrom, 19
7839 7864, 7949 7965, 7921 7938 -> 0.57 Angstrom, 18.8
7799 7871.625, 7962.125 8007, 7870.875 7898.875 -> -0.84 Angstrom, 18.9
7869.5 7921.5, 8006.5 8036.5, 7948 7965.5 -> 0.08 Angstrom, 18.7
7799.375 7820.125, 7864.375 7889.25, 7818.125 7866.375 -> 0.21 Angstrom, 19.4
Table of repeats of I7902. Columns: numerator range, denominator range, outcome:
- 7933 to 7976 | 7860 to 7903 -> 0.96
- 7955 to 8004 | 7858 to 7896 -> 0.94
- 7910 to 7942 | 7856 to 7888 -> 0.93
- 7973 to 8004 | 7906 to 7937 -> 1.02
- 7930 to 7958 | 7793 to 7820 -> 0.98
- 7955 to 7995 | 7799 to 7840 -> 0.94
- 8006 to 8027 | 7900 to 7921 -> 1.05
